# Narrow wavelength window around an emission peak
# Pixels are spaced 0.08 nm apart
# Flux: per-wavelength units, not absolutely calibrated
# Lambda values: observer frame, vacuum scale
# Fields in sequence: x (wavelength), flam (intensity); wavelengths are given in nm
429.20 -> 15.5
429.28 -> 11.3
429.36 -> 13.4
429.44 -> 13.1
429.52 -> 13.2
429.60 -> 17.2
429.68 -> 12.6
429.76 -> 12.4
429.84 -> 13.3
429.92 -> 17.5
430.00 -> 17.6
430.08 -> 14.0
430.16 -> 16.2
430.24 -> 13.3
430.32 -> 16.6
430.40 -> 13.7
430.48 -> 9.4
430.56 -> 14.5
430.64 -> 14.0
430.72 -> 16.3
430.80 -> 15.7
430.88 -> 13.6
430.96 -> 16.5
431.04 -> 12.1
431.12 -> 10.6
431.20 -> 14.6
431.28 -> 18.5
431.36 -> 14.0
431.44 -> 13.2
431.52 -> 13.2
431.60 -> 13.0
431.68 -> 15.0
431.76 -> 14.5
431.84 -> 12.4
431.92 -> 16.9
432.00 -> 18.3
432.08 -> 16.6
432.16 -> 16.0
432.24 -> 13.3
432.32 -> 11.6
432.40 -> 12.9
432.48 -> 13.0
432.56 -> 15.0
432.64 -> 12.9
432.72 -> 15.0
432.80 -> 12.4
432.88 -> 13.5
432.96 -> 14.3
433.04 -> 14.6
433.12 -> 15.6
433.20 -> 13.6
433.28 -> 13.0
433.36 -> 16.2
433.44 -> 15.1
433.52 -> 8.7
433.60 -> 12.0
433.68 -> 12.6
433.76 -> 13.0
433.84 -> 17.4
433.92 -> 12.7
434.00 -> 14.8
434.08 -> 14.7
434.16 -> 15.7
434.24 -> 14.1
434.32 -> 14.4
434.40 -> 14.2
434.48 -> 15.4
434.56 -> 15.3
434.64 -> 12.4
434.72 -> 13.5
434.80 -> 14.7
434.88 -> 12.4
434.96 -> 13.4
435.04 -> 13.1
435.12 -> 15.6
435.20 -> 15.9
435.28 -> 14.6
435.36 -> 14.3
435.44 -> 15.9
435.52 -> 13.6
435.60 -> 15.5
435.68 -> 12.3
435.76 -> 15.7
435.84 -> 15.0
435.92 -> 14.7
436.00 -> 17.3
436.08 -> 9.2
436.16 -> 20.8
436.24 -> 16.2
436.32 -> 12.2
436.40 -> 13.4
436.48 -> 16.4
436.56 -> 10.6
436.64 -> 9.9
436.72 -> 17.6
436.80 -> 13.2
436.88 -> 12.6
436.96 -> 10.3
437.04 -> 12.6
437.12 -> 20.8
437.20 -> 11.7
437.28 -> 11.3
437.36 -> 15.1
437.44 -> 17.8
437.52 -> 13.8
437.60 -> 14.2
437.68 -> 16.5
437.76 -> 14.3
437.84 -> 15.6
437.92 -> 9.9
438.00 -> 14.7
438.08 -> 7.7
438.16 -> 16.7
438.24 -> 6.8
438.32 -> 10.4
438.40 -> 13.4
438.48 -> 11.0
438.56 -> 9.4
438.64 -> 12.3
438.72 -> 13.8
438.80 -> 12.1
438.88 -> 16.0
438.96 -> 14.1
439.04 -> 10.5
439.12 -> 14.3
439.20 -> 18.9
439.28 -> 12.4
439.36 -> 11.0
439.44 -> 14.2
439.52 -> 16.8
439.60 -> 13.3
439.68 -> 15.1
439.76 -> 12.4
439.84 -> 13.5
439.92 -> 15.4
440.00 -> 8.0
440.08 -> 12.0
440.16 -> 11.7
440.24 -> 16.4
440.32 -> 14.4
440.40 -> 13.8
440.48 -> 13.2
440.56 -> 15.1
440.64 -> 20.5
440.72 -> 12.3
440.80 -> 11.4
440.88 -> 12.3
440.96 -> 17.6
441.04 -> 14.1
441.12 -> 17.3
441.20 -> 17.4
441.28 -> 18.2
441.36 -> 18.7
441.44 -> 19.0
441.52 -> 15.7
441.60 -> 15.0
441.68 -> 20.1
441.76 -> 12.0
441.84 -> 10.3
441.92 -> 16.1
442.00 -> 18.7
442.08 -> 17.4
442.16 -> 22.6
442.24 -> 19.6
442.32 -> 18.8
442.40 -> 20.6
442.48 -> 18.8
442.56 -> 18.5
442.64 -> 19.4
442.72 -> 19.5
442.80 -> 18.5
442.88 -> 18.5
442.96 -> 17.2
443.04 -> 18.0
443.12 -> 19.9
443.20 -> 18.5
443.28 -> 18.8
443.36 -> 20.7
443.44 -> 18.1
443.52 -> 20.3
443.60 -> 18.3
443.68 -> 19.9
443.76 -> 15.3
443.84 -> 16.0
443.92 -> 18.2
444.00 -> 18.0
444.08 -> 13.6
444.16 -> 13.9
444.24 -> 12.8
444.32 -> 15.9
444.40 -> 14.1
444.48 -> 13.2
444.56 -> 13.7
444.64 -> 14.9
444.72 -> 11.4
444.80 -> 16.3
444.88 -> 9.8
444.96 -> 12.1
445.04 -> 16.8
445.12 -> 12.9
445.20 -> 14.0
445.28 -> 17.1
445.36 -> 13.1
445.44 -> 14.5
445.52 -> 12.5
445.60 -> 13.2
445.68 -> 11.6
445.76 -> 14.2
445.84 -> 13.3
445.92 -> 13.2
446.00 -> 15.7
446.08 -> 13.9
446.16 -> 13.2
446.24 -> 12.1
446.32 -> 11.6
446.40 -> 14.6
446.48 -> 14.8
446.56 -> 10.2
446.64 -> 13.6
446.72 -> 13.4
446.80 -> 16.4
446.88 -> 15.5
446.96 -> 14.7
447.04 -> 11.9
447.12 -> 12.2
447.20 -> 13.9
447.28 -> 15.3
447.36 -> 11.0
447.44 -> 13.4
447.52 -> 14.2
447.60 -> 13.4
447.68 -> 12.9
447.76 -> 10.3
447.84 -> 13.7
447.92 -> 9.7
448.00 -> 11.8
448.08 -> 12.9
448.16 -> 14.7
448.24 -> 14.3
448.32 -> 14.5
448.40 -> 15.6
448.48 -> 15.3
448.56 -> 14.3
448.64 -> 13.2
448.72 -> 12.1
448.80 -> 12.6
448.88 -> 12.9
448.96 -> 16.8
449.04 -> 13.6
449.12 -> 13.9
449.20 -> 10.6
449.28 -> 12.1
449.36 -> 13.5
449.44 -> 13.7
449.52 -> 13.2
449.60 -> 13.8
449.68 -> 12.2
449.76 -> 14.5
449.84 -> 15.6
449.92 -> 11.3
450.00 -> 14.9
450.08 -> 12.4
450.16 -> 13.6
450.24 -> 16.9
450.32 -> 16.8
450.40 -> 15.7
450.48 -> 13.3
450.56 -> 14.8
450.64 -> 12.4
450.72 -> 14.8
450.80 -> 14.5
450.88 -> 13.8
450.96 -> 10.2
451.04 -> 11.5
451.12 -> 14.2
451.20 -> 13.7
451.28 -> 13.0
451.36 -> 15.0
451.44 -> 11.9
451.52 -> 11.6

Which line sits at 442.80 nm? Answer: Mg II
